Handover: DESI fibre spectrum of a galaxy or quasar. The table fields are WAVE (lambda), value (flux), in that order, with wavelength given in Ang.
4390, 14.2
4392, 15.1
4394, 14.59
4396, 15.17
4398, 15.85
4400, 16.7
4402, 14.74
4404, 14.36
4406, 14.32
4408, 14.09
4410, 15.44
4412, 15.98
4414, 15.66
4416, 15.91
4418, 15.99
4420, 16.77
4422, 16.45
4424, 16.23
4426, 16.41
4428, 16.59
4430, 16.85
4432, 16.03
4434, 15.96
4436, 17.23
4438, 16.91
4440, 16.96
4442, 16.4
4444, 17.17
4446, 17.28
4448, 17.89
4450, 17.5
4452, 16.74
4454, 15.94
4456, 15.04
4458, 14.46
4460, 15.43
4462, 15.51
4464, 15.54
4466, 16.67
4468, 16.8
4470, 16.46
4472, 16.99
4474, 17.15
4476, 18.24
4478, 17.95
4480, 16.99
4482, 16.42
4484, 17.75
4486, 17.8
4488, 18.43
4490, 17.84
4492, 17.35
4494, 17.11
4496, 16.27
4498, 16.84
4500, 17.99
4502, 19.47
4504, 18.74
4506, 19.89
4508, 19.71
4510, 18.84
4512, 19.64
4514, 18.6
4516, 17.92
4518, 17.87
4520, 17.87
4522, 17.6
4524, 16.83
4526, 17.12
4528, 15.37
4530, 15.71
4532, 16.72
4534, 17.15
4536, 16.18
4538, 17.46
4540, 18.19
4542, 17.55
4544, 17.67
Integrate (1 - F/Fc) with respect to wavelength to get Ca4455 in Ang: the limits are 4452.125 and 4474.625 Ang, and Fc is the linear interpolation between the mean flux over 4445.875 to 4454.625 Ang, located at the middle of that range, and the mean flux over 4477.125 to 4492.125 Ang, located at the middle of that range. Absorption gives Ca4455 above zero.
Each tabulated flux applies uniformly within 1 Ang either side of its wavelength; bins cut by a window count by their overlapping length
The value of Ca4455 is 1.7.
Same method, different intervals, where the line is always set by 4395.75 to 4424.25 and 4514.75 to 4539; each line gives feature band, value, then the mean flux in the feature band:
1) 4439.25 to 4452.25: -0.94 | 17.2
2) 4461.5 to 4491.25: -1.35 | 17.1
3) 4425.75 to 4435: -0.32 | 16.4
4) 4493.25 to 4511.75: -1.86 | 18.4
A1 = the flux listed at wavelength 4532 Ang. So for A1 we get 16.72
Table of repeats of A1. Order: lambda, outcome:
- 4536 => 16.18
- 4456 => 15.04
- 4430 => 16.85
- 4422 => 16.45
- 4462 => 15.51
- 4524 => 16.83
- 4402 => 14.74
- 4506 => 19.89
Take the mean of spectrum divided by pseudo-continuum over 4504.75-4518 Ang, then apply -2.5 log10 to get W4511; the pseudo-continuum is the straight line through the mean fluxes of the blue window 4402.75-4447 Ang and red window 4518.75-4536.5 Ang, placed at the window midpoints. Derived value -0.143 mag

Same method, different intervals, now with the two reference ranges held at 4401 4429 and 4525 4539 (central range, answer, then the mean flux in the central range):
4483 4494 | -0.100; 17.8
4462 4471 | -0.016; 16.3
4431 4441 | -0.055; 16.6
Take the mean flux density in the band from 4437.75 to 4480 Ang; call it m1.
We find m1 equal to 16.6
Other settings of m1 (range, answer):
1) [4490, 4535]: 17.8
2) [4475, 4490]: 17.7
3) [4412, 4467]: 16.3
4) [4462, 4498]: 17.1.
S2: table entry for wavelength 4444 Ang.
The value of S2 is 17.17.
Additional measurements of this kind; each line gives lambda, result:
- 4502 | 19.47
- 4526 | 17.12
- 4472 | 16.99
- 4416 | 15.91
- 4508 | 19.71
